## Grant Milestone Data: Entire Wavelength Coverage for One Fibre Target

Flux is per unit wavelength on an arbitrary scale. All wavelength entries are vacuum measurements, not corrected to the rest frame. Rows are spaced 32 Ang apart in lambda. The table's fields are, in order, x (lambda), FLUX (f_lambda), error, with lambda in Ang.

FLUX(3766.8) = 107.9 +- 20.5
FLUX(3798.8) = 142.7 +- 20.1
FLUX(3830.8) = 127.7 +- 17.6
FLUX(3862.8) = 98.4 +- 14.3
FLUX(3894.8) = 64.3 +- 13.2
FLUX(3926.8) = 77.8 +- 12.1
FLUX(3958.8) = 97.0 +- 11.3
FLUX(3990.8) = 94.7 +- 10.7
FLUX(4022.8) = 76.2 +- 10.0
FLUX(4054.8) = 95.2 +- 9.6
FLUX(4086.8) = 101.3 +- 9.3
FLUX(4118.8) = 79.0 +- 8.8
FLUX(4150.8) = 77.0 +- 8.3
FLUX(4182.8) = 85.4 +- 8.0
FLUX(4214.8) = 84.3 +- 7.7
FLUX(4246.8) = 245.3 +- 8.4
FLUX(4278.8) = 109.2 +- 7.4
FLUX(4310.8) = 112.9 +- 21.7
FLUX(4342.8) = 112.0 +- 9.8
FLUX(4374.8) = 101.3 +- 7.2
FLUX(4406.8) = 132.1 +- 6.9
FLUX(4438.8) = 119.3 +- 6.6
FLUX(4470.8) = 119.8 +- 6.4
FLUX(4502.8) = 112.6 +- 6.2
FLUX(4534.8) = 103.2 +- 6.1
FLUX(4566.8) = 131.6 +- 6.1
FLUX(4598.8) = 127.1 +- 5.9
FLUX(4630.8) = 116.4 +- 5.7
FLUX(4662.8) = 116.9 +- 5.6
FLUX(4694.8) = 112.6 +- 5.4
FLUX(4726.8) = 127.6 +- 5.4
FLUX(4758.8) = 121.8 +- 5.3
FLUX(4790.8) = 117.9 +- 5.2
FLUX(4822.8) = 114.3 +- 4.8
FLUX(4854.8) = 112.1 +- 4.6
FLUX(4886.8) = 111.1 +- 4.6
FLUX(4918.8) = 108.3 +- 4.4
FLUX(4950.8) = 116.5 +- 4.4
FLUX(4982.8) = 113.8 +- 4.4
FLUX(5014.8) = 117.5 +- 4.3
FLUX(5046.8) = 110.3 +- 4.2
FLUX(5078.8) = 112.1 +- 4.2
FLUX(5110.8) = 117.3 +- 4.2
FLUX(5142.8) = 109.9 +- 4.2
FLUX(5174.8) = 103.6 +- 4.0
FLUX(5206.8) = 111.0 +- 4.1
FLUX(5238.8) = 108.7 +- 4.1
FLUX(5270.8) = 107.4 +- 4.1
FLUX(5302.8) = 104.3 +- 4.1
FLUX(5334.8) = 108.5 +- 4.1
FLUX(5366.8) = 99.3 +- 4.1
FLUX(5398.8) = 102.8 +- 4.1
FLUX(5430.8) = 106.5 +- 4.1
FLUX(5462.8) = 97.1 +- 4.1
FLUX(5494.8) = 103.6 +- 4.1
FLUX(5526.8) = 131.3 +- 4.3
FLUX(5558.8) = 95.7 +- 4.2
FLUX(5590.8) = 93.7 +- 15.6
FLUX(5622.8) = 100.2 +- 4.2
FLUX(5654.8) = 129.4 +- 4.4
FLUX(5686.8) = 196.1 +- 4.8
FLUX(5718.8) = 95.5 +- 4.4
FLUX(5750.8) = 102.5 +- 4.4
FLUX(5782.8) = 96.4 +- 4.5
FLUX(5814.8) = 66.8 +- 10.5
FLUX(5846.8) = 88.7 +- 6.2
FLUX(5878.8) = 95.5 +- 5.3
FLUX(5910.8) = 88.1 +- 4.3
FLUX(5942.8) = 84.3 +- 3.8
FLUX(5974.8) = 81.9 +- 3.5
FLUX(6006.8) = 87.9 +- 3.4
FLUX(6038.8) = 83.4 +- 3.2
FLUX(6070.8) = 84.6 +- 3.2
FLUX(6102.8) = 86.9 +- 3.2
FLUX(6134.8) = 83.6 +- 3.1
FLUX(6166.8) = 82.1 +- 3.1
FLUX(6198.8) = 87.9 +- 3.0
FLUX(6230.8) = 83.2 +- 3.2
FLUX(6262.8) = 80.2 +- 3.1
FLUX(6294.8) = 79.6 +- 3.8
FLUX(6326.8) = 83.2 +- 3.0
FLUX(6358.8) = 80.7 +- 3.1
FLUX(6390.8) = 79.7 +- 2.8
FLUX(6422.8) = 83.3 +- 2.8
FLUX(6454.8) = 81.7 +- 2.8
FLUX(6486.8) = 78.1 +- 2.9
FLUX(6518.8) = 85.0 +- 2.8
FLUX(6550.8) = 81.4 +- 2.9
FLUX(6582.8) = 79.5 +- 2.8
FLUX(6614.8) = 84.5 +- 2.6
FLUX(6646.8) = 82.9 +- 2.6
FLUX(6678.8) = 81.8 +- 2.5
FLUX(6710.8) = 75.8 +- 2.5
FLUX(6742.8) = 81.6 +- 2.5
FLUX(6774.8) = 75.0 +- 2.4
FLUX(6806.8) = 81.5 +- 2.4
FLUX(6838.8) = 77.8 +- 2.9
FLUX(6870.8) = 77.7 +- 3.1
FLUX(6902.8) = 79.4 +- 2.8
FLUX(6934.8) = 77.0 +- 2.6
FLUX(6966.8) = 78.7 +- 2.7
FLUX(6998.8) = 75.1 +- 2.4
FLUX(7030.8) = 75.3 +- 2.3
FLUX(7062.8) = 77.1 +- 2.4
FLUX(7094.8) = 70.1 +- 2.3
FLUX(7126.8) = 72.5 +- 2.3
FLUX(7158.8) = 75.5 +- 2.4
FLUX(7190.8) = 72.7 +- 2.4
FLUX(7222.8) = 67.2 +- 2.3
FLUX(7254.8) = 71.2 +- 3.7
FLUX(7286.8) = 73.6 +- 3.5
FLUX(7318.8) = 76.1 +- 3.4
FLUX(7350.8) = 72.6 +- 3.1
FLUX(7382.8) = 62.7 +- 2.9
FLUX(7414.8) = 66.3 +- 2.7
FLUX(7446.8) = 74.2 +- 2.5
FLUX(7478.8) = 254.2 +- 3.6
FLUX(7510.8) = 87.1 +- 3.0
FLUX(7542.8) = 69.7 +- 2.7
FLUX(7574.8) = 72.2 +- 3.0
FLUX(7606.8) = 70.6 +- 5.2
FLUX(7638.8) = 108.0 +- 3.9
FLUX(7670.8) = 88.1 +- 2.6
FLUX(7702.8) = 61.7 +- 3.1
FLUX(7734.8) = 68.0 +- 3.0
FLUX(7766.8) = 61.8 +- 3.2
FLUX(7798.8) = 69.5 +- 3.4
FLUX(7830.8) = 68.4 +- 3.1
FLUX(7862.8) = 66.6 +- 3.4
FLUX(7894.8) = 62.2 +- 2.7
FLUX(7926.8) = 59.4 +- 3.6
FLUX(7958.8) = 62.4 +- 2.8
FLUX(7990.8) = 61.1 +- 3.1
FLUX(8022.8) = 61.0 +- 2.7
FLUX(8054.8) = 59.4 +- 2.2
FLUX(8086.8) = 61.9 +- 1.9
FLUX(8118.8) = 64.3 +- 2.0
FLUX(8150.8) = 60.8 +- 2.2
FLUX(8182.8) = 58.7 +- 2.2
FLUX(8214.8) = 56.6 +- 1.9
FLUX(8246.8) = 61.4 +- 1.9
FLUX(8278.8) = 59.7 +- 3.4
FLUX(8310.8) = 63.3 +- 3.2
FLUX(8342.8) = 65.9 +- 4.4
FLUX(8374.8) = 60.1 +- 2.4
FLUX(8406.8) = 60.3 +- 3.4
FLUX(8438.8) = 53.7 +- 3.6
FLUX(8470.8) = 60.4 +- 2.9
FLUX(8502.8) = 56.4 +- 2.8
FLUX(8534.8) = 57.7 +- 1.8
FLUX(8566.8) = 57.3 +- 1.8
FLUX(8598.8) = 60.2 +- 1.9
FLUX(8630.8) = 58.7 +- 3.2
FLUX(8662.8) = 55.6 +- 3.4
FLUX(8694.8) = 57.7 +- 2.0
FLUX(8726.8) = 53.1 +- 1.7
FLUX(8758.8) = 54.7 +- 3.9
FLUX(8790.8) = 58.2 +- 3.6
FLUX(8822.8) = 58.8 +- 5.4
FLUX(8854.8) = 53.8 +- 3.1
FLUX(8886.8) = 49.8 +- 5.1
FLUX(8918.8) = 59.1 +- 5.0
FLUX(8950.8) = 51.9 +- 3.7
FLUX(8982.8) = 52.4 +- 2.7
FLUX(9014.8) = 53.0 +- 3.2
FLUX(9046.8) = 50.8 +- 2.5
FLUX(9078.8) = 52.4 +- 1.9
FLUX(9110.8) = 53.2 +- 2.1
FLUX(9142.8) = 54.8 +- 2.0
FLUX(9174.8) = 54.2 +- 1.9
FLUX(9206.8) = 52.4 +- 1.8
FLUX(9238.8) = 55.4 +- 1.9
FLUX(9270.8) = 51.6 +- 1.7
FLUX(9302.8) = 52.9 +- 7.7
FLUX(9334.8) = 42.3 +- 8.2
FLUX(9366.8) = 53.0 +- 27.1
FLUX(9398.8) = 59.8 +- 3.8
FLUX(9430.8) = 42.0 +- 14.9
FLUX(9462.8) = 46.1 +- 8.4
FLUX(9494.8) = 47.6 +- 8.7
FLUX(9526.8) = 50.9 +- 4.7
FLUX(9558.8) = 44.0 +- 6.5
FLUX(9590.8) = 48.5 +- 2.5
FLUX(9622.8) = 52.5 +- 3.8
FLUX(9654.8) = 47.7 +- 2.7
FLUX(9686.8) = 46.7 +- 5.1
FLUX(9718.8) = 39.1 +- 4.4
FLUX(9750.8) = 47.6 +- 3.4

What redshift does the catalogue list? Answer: 0.138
